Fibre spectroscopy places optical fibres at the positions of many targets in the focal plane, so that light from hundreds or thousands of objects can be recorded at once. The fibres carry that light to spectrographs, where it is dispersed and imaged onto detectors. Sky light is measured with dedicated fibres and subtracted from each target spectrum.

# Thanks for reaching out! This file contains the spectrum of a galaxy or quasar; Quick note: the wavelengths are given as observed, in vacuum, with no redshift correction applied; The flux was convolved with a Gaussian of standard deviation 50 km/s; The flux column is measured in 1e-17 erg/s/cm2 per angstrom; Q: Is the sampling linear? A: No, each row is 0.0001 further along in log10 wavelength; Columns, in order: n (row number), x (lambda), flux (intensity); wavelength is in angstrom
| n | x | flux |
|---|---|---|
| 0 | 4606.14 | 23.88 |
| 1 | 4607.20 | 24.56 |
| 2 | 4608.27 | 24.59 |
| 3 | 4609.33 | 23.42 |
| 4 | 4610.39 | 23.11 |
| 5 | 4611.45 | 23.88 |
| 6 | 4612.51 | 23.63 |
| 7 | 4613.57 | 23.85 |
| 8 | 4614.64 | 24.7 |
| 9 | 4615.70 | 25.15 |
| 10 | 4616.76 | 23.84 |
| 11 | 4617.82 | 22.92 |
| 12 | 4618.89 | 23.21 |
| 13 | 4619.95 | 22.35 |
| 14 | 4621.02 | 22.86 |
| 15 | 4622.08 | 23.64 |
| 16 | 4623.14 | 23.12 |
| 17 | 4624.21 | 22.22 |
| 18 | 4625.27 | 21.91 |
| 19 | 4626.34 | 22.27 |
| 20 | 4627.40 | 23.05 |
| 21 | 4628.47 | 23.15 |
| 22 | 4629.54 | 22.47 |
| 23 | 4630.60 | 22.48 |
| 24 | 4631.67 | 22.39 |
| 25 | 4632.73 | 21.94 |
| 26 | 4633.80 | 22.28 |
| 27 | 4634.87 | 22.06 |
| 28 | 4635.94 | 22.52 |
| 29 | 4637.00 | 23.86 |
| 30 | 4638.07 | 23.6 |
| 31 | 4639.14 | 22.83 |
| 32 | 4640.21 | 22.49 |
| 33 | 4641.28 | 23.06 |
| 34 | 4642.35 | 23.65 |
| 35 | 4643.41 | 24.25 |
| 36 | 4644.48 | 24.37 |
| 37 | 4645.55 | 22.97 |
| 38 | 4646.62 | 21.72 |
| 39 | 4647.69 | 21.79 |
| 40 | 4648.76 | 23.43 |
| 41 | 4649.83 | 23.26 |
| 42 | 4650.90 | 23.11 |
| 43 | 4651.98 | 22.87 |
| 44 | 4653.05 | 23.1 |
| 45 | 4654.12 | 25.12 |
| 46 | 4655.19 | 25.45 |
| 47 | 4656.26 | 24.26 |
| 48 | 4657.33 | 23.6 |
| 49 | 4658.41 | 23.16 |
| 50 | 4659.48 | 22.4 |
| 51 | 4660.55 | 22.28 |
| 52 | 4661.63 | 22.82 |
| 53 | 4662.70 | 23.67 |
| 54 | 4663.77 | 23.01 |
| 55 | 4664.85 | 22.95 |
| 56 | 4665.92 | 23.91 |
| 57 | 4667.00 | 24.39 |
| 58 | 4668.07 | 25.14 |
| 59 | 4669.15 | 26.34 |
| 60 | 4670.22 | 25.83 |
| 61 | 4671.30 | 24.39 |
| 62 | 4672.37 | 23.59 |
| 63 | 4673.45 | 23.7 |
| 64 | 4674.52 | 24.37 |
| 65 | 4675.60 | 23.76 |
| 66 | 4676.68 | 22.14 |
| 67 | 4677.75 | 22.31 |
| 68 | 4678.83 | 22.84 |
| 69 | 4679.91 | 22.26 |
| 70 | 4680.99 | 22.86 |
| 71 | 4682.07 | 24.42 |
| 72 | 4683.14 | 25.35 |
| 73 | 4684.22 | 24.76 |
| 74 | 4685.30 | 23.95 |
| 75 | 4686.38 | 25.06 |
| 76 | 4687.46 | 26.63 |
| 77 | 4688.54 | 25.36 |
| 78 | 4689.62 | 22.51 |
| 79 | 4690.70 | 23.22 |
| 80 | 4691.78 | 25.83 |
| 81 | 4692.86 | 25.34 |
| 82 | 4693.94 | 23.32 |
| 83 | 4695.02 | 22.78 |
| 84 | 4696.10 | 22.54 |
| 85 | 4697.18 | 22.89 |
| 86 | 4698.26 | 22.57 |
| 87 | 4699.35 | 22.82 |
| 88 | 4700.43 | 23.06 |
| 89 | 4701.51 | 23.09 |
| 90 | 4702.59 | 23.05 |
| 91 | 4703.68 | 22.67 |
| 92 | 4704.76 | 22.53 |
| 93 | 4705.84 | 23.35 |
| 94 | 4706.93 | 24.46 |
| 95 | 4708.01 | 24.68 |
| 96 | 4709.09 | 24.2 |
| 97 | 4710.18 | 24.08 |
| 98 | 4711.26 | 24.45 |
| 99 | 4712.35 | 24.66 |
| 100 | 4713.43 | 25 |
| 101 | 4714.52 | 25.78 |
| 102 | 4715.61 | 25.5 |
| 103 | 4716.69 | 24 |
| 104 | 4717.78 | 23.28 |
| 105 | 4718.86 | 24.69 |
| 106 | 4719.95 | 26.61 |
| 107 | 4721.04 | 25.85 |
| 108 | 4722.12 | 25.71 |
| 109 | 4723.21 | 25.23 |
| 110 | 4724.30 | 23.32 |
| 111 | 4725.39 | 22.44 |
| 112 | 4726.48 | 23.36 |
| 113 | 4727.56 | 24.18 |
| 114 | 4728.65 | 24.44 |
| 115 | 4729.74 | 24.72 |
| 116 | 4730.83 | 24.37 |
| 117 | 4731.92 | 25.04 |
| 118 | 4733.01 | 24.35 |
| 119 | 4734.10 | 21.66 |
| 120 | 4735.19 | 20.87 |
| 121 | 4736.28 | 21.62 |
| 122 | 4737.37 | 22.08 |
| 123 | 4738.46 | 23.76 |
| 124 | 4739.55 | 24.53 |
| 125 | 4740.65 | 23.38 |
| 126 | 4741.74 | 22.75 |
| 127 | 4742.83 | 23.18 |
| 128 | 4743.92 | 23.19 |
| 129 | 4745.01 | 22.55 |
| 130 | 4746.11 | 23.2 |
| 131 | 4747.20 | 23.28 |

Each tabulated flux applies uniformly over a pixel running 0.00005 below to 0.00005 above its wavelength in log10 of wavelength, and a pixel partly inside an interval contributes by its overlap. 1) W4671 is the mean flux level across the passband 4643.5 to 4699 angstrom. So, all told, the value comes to 23.7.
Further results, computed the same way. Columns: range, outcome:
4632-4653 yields 22.9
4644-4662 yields 23.3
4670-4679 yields 23.6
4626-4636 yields 22.5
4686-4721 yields 24.1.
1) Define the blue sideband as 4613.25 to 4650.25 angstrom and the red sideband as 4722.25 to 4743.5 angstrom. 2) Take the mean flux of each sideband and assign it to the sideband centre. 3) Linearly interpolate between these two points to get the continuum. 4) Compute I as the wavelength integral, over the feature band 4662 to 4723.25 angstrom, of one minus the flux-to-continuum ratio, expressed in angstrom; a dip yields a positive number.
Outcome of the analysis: -2.1 angstrom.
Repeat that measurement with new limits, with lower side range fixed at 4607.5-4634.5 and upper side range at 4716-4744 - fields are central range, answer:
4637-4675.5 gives -0.5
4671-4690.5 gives -0.3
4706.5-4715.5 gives -0.4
